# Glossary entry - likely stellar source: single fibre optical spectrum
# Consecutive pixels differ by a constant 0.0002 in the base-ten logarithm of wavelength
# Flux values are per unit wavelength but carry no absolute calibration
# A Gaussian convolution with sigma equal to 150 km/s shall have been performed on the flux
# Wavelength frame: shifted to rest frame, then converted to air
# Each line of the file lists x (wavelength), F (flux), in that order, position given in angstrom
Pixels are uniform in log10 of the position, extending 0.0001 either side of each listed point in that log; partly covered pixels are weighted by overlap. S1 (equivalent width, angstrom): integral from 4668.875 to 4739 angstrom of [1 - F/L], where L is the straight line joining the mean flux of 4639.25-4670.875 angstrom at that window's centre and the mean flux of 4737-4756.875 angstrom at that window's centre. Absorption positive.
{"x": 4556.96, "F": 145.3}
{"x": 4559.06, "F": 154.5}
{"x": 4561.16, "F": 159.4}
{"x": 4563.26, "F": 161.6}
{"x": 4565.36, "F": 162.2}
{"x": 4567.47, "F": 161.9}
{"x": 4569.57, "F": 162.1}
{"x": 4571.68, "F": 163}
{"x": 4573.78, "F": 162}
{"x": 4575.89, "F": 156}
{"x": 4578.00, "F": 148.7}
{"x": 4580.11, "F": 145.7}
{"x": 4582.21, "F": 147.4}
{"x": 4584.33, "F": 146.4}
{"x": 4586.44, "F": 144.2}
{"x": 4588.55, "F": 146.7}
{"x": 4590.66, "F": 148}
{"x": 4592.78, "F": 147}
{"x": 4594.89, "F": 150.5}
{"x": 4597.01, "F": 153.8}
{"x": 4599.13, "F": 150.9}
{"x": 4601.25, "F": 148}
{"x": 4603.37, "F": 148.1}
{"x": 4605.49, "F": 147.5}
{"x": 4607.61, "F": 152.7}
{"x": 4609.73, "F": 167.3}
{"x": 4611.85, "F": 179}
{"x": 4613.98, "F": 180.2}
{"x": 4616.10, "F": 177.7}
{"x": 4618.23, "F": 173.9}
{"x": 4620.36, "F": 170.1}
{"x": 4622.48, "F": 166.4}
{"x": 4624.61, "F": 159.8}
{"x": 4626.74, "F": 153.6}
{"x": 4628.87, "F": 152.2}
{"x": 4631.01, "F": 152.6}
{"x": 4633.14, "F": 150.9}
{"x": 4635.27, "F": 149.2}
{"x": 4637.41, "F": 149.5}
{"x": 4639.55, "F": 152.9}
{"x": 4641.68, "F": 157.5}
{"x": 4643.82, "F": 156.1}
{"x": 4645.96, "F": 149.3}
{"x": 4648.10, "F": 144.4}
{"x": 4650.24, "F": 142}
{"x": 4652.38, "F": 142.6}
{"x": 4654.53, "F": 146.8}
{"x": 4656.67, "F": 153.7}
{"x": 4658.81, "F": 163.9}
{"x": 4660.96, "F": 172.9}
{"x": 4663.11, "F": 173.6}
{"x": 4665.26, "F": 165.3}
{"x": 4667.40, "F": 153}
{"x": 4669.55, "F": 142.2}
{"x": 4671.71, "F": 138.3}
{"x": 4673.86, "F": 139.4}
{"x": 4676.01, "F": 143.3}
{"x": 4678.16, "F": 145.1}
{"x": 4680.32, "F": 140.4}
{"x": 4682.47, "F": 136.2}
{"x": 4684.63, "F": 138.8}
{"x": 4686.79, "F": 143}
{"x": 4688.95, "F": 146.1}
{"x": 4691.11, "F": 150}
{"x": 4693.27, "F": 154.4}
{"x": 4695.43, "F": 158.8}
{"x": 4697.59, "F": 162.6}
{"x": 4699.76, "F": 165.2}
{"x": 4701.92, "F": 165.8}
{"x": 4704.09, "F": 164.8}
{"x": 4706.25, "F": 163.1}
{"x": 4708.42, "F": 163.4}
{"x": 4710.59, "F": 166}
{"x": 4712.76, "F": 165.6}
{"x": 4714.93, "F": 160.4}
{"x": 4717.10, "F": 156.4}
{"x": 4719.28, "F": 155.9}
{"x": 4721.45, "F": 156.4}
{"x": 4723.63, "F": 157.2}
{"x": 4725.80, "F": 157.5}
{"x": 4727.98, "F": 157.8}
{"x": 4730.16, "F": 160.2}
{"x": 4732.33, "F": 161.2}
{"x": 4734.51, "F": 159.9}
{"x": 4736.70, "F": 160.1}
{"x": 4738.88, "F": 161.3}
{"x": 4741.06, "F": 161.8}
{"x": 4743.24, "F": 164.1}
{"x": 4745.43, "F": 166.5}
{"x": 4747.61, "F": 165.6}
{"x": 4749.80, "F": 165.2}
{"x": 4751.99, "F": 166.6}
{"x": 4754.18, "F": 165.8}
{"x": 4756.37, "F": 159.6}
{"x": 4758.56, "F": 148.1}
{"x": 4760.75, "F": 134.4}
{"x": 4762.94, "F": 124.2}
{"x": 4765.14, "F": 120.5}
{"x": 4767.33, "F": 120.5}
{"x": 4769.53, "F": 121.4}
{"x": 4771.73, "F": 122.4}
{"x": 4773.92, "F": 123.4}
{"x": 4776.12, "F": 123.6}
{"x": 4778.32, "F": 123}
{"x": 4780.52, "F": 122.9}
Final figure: 2.2 angstrom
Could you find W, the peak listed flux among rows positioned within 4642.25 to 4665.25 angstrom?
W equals 173.6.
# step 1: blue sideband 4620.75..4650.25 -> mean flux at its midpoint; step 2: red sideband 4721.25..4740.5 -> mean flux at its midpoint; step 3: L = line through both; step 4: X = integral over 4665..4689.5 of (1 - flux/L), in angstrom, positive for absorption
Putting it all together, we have 1.95 angstrom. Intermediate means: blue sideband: 153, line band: 144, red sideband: 159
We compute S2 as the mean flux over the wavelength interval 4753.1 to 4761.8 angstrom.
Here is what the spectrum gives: 152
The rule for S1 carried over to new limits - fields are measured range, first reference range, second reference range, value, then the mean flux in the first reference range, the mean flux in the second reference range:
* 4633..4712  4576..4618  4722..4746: 2.53 angstrom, 155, 160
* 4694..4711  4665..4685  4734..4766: -1.80 angstrom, 144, 155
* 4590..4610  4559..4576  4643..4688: 0.78 angstrom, 161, 149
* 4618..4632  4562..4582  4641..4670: -0.42 angstrom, 158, 155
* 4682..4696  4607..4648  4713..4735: 1.09 angstrom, 160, 159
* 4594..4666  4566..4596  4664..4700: -3.48 angstrom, 152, 148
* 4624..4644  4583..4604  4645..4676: -0.38 angstrom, 148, 152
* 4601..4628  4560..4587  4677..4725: -1.44 angstrom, 156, 155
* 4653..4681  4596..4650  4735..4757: 1.32 angstrom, 158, 164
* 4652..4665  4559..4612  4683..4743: -0.32 angstrom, 154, 158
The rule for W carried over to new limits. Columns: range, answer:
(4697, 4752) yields 166.6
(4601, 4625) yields 180.2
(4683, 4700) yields 165.2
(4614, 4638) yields 177.7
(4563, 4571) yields 162.2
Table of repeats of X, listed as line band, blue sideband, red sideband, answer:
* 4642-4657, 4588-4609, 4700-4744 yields 0.6 angstrom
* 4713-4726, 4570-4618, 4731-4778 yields -0.8 angstrom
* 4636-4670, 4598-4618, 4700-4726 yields 1.5 angstrom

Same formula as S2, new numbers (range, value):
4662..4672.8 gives 154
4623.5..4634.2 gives 154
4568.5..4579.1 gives 158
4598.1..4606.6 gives 149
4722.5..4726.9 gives 157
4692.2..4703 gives 161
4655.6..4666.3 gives 166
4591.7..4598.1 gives 150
